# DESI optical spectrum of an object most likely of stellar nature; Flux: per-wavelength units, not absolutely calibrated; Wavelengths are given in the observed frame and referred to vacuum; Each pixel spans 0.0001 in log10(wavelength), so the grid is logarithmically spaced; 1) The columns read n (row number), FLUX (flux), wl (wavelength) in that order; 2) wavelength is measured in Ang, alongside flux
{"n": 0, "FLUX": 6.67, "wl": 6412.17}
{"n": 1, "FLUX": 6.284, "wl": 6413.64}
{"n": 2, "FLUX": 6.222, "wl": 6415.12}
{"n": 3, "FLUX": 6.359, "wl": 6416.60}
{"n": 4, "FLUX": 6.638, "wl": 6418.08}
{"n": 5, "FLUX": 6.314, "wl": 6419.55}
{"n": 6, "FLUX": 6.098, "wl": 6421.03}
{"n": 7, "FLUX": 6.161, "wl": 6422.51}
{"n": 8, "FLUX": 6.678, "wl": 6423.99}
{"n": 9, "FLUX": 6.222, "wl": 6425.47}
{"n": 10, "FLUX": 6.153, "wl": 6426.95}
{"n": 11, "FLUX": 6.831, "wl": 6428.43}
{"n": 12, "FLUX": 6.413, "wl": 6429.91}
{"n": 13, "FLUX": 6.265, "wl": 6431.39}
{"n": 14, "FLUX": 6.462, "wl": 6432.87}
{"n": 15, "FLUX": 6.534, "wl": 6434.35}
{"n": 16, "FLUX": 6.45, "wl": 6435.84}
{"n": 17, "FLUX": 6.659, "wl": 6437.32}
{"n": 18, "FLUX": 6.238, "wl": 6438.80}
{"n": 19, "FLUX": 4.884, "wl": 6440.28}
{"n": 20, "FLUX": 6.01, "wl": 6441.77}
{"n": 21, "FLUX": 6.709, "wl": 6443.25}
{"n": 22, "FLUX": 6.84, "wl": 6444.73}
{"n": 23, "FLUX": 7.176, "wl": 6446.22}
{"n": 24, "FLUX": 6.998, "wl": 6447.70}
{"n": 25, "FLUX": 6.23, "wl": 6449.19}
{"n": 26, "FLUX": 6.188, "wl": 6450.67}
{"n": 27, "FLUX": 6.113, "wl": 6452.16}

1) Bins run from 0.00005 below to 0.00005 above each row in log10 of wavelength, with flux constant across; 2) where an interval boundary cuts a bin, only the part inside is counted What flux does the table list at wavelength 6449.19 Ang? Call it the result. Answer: 6.23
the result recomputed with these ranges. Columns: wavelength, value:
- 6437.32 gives 6.659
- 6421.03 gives 6.098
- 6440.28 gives 4.884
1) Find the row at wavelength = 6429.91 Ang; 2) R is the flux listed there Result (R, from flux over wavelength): 6.413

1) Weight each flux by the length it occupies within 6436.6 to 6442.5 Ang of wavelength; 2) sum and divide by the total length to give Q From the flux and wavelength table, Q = 5.94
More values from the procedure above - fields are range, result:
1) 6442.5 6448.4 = 6.94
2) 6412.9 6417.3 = 6.29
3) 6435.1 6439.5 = 6.46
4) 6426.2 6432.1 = 6.42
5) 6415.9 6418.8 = 6.49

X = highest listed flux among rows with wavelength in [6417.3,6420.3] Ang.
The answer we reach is 6.638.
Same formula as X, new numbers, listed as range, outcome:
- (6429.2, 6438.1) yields 6.659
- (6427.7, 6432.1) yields 6.831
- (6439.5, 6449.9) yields 7.176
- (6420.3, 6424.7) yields 6.678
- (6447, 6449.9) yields 6.998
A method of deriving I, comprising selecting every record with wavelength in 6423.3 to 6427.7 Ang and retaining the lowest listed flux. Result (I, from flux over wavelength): 6.153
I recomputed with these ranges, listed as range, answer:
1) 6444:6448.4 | 6.84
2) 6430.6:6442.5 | 4.884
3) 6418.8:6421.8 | 6.098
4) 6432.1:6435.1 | 6.462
